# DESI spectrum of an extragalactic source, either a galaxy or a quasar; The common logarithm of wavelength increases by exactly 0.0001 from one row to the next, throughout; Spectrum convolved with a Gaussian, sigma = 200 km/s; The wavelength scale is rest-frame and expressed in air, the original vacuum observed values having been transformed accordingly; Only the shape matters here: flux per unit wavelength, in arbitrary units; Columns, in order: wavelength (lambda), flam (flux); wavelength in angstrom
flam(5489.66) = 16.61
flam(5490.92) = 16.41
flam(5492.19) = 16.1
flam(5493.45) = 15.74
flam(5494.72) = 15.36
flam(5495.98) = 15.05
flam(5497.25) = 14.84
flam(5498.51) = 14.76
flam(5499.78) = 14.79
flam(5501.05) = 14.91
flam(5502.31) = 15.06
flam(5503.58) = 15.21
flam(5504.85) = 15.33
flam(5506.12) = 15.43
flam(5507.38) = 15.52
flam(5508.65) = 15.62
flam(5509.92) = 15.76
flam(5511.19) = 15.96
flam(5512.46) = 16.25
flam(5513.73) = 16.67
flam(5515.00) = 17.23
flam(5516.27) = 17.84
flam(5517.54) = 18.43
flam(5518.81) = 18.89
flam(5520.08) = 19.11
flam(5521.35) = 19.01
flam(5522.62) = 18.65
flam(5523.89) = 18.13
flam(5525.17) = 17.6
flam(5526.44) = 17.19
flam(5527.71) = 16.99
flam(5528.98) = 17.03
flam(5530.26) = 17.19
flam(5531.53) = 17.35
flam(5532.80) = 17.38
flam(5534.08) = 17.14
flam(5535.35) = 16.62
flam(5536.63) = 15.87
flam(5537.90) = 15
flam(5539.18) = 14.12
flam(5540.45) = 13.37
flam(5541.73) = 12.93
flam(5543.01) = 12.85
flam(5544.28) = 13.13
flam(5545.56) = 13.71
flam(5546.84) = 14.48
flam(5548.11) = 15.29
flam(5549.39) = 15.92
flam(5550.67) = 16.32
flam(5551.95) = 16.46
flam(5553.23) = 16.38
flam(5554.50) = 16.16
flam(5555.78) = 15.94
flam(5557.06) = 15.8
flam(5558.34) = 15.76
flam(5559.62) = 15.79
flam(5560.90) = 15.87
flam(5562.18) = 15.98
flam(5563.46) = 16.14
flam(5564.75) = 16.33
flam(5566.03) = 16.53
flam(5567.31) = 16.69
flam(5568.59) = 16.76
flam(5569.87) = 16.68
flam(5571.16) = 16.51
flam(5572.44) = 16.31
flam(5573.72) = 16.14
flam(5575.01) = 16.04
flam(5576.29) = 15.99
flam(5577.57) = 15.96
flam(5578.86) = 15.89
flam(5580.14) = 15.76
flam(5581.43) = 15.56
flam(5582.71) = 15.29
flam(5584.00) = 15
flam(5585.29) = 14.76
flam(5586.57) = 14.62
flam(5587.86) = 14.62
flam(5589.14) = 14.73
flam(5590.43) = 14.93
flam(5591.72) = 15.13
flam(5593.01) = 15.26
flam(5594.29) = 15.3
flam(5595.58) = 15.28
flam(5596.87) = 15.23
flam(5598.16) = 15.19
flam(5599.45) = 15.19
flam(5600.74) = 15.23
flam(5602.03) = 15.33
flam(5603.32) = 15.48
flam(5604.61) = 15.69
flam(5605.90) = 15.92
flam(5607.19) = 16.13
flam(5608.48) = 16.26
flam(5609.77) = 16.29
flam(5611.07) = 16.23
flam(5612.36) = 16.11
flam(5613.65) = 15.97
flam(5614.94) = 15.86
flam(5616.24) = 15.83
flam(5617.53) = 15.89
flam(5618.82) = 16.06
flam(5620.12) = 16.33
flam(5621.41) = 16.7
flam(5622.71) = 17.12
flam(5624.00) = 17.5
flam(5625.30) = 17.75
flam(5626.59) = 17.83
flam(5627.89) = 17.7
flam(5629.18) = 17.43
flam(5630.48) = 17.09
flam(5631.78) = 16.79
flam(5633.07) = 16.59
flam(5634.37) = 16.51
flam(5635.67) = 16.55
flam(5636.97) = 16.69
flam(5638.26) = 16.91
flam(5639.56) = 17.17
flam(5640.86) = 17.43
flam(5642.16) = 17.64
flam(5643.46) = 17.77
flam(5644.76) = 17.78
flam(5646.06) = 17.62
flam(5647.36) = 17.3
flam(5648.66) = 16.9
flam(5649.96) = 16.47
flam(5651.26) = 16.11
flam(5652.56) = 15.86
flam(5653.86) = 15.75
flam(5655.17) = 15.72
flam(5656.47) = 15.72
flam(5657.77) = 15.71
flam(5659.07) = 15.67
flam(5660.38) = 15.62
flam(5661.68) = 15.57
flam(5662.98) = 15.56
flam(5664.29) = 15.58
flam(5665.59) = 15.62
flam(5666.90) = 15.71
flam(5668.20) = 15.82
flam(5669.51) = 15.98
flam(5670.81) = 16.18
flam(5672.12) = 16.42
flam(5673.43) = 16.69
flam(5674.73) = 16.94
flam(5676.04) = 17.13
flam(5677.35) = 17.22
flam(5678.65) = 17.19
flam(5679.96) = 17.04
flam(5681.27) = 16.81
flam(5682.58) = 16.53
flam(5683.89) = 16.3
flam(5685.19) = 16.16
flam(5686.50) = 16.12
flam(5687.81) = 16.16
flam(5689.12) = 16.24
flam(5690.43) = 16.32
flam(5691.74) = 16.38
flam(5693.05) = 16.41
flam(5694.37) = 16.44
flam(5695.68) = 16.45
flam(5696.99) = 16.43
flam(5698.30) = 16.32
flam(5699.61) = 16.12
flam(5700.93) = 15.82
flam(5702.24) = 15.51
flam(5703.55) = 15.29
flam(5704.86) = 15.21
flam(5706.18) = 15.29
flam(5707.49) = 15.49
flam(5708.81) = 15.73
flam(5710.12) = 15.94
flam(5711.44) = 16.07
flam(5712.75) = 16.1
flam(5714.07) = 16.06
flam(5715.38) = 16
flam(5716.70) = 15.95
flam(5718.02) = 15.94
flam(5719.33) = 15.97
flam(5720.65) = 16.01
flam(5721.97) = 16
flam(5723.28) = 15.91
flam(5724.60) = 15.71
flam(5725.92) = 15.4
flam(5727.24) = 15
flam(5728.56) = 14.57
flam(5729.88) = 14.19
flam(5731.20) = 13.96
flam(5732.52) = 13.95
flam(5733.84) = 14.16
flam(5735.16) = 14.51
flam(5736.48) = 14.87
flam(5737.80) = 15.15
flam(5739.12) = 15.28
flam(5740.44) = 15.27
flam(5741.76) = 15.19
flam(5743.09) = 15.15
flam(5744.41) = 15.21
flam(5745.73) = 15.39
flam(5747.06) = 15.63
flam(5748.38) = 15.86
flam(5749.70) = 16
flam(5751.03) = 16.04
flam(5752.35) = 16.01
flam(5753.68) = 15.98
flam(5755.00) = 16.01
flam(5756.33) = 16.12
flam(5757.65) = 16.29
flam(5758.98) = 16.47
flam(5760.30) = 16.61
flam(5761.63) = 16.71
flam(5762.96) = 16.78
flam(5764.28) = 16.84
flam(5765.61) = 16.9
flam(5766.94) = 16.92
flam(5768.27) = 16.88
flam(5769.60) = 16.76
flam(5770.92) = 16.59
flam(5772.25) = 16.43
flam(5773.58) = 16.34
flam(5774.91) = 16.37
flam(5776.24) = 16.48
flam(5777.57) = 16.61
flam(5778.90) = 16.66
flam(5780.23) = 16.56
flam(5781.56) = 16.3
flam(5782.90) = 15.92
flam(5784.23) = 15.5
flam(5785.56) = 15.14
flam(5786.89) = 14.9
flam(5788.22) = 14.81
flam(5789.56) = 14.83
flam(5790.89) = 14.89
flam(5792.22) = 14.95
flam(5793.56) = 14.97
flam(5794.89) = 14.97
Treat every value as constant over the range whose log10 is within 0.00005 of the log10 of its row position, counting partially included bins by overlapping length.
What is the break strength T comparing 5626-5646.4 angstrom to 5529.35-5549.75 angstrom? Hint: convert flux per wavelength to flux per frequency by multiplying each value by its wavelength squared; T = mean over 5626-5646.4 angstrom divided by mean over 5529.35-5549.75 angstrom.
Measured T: 1.18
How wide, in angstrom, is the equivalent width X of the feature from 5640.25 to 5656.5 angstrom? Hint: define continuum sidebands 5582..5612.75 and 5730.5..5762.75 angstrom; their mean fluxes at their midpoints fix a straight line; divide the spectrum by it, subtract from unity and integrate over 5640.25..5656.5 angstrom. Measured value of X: -1.46 angstrom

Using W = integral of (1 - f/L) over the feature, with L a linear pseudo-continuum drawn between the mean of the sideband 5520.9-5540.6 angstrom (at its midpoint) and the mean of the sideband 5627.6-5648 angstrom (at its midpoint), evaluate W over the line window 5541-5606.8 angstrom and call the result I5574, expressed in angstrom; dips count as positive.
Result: 5.8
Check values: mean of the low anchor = 16.9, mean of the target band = 15.5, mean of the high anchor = 17.2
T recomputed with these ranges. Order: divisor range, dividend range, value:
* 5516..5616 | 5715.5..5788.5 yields 1.06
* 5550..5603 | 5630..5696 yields 1.08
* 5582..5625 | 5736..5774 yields 1.08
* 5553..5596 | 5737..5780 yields 1.09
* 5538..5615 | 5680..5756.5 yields 1.06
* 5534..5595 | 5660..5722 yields 1.09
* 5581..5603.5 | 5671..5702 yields 1.13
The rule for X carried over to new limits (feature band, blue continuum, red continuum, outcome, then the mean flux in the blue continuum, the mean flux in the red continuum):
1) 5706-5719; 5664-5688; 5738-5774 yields 0.3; 16.4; 16.1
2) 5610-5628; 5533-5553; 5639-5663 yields -0.6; 15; 16.5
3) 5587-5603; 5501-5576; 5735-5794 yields 1.0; 16.2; 15.9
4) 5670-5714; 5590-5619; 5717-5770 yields -1.6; 15.6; 15.7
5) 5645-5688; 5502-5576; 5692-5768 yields -1.1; 16.2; 15.7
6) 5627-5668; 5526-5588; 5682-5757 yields -2.2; 15.8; 15.7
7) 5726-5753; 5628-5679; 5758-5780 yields 2.5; 16.5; 16.6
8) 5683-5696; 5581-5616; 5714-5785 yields -0.5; 15.4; 15.8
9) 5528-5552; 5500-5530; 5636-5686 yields 2.0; 16.8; 16.5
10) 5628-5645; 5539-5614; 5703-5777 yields -1.6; 15.5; 15.8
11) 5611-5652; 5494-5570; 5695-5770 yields -2.5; 16.1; 15.7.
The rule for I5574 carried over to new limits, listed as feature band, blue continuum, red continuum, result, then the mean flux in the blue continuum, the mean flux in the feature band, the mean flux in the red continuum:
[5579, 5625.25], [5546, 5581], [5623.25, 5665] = 1.93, 16.1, 15.7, 16.7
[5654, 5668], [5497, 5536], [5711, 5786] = 0.45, 16.7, 15.7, 15.8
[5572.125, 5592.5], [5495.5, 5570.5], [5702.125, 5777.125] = 0.77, 16.1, 15.4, 15.8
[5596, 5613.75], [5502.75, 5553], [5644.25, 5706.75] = 0.55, 16.2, 15.7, 16.2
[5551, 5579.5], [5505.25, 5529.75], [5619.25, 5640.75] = 1.58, 17.2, 16.2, 17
